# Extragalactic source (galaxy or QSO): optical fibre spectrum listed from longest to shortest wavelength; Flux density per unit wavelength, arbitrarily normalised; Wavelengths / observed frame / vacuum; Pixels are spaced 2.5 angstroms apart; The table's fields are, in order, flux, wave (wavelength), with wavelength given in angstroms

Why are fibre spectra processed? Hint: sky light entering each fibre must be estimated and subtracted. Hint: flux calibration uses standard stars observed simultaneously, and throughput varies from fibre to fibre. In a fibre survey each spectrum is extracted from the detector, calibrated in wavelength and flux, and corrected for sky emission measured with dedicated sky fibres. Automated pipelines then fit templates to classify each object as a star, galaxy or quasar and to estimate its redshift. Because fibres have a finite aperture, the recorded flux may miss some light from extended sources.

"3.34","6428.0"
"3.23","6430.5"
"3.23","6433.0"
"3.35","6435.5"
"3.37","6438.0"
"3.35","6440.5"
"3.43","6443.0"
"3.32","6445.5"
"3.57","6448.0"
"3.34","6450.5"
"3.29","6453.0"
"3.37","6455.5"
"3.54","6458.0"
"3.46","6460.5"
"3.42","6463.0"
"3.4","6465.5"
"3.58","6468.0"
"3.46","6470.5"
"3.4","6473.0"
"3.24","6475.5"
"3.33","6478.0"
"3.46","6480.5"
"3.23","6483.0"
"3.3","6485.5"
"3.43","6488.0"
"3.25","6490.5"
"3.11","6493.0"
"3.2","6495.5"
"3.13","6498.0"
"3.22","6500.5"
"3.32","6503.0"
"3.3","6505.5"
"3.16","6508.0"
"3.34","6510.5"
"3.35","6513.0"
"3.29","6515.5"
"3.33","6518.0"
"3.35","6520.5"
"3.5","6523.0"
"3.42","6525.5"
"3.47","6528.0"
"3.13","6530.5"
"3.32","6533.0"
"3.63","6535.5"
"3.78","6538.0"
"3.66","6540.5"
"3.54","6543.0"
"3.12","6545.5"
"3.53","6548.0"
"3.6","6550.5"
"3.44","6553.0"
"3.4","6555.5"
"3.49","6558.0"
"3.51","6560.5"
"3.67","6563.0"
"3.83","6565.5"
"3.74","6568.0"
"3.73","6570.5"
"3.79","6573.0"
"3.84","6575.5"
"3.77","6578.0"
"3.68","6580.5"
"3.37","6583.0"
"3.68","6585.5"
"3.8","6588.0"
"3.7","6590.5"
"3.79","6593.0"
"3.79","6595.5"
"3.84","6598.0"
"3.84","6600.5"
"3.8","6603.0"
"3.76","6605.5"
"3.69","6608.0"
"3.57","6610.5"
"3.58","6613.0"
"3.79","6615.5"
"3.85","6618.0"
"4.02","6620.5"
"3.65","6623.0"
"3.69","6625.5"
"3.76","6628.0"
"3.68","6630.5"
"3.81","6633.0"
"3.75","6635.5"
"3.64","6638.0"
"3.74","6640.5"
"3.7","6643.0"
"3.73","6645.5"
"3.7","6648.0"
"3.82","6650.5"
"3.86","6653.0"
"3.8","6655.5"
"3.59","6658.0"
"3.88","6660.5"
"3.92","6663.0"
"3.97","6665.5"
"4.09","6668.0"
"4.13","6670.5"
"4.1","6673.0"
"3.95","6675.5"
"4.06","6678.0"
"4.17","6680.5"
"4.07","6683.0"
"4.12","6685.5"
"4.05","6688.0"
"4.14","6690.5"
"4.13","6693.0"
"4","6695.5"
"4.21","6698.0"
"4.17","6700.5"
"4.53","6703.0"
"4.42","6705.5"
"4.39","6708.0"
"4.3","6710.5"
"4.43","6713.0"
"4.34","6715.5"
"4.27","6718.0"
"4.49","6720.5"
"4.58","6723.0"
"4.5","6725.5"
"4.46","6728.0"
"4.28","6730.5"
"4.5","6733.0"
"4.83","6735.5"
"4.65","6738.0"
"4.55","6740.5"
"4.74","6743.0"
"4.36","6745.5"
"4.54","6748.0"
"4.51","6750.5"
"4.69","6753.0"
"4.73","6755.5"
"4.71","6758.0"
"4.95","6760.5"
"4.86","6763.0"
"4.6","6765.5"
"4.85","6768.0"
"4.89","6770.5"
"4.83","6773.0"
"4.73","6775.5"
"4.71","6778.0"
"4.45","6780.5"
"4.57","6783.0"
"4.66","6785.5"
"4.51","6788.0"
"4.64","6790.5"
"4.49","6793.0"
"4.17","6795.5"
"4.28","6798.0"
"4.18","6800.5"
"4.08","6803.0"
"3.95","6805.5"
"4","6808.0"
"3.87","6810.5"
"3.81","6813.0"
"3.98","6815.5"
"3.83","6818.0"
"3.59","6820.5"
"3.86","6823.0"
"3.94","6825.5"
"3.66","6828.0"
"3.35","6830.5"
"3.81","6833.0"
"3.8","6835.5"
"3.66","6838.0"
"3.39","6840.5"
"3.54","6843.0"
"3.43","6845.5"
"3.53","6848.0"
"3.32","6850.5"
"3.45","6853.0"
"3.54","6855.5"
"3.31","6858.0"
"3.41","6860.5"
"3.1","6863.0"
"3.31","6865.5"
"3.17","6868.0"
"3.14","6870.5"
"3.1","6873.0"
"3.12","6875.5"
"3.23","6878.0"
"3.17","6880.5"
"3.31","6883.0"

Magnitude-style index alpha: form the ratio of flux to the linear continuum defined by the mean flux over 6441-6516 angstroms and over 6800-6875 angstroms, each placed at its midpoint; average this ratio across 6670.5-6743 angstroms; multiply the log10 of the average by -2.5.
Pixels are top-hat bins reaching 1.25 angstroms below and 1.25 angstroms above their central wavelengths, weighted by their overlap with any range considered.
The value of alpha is -0.23 mag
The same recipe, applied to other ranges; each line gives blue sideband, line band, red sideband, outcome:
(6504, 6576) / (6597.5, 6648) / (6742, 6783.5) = 0.05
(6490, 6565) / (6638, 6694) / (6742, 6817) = 0.01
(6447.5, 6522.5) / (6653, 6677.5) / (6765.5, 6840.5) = -0.04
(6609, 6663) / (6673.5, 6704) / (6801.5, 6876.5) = -0.12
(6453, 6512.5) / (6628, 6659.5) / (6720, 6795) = 0.10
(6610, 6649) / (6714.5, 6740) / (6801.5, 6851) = -0.20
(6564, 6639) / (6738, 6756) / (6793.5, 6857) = -0.22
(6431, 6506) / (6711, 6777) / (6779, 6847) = -0.19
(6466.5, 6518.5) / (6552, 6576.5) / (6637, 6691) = -0.02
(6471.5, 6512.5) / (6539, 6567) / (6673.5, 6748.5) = 0.01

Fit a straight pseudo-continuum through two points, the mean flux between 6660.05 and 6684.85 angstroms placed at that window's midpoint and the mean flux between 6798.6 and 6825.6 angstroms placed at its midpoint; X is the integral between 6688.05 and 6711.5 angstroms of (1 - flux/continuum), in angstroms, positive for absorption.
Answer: -1.3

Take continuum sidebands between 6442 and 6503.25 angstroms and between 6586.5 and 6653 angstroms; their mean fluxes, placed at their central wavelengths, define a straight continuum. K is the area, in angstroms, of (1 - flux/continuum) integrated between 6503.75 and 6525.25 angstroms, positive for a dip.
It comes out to 0.8 angstroms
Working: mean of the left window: 3.35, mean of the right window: 3.75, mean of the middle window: 3.33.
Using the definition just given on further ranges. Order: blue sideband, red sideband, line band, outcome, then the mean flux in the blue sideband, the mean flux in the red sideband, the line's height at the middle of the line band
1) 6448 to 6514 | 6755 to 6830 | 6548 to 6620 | -0.5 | 3.34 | 4.33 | 3.67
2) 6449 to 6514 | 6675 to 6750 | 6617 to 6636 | 0.9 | 3.33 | 4.35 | 3.97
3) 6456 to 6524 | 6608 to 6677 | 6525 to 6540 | 0.0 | 3.34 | 3.81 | 3.47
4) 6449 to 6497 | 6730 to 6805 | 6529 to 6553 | 1.1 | 3.36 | 4.58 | 3.64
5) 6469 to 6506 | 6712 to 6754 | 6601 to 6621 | 0.8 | 3.29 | 4.51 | 3.91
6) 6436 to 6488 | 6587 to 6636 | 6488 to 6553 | 3.2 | 3.39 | 3.76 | 3.54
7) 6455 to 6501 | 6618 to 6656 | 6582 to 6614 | -0.5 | 3.35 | 3.76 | 3.66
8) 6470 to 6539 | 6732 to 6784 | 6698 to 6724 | 0.3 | 3.33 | 4.68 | 4.43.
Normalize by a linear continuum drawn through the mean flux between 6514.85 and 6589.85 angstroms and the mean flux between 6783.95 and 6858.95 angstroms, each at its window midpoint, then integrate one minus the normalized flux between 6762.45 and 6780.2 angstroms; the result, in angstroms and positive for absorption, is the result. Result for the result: -4.48 angstroms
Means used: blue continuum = 3.55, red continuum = 3.86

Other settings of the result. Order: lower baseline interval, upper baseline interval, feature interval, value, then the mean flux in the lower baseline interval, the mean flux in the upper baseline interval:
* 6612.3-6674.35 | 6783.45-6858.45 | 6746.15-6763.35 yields -3.8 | 3.81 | 3.87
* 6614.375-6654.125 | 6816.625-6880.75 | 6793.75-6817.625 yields -3.5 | 3.76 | 3.46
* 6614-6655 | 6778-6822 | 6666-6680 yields -0.7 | 3.76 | 4.19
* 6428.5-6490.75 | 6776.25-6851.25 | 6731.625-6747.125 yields -3.0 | 3.38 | 3.98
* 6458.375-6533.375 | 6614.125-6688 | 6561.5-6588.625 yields -0.8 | 3.33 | 3.87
